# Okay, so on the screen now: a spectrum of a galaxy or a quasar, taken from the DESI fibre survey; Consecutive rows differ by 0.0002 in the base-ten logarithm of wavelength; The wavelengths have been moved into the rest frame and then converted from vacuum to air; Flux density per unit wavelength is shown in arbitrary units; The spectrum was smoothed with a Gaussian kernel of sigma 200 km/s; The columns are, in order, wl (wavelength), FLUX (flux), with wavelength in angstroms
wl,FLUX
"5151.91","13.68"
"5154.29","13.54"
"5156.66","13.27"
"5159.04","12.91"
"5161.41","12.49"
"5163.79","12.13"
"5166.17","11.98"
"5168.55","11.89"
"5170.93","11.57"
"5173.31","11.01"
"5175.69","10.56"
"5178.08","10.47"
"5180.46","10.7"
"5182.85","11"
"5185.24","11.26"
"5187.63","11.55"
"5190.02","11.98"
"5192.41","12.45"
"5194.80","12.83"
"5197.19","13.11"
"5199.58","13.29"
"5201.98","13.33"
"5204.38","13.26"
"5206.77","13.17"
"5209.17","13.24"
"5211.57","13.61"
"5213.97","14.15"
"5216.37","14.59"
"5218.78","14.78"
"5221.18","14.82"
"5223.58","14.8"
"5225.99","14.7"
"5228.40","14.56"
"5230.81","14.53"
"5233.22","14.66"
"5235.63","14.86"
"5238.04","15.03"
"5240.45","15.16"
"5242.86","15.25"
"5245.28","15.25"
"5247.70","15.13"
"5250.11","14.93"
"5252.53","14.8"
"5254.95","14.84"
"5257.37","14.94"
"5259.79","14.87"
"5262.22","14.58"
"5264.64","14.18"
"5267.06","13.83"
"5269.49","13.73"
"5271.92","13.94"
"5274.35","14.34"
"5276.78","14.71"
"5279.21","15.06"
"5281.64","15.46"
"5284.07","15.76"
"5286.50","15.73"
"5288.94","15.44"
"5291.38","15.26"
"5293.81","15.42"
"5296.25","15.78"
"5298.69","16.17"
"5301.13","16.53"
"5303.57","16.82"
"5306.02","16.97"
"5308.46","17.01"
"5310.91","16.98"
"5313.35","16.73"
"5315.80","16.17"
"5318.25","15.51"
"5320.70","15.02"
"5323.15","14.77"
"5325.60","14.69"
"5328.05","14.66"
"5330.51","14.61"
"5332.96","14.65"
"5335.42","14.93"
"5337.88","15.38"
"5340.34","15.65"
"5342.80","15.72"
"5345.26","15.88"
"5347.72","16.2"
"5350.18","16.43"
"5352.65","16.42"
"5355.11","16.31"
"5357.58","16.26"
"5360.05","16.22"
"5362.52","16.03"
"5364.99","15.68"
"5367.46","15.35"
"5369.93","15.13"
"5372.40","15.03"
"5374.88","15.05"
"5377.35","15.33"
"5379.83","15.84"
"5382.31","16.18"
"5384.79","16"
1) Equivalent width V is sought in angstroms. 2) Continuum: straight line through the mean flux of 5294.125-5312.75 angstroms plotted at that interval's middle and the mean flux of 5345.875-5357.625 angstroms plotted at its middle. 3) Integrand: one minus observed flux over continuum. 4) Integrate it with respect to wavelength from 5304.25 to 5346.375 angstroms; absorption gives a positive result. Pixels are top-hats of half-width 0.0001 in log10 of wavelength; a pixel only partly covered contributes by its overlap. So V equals 2.1 angstroms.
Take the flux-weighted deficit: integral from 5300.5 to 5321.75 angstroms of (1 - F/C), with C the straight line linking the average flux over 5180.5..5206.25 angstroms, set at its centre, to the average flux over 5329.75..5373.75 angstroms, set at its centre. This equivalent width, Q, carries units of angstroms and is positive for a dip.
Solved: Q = -2.3 angstroms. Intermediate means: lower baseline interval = 12.4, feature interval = 16.4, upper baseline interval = 15.7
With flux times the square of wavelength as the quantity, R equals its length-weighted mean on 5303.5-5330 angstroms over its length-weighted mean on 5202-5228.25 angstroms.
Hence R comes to 1.2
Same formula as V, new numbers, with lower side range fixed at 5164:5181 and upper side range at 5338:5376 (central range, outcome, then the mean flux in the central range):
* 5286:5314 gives -3.6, 16.2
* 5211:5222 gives -1.9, 14.4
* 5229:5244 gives -2.4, 14.9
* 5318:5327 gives 0.0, 14.9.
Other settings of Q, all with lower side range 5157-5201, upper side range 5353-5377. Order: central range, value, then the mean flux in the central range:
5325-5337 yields 0.21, 14.7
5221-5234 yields -1.81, 14.7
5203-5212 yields -0.60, 13.3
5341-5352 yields -0.53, 16.1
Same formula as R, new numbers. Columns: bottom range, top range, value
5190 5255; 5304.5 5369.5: 1.16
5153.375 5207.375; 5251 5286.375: 1.25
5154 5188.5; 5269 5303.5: 1.37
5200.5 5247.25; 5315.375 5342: 1.09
